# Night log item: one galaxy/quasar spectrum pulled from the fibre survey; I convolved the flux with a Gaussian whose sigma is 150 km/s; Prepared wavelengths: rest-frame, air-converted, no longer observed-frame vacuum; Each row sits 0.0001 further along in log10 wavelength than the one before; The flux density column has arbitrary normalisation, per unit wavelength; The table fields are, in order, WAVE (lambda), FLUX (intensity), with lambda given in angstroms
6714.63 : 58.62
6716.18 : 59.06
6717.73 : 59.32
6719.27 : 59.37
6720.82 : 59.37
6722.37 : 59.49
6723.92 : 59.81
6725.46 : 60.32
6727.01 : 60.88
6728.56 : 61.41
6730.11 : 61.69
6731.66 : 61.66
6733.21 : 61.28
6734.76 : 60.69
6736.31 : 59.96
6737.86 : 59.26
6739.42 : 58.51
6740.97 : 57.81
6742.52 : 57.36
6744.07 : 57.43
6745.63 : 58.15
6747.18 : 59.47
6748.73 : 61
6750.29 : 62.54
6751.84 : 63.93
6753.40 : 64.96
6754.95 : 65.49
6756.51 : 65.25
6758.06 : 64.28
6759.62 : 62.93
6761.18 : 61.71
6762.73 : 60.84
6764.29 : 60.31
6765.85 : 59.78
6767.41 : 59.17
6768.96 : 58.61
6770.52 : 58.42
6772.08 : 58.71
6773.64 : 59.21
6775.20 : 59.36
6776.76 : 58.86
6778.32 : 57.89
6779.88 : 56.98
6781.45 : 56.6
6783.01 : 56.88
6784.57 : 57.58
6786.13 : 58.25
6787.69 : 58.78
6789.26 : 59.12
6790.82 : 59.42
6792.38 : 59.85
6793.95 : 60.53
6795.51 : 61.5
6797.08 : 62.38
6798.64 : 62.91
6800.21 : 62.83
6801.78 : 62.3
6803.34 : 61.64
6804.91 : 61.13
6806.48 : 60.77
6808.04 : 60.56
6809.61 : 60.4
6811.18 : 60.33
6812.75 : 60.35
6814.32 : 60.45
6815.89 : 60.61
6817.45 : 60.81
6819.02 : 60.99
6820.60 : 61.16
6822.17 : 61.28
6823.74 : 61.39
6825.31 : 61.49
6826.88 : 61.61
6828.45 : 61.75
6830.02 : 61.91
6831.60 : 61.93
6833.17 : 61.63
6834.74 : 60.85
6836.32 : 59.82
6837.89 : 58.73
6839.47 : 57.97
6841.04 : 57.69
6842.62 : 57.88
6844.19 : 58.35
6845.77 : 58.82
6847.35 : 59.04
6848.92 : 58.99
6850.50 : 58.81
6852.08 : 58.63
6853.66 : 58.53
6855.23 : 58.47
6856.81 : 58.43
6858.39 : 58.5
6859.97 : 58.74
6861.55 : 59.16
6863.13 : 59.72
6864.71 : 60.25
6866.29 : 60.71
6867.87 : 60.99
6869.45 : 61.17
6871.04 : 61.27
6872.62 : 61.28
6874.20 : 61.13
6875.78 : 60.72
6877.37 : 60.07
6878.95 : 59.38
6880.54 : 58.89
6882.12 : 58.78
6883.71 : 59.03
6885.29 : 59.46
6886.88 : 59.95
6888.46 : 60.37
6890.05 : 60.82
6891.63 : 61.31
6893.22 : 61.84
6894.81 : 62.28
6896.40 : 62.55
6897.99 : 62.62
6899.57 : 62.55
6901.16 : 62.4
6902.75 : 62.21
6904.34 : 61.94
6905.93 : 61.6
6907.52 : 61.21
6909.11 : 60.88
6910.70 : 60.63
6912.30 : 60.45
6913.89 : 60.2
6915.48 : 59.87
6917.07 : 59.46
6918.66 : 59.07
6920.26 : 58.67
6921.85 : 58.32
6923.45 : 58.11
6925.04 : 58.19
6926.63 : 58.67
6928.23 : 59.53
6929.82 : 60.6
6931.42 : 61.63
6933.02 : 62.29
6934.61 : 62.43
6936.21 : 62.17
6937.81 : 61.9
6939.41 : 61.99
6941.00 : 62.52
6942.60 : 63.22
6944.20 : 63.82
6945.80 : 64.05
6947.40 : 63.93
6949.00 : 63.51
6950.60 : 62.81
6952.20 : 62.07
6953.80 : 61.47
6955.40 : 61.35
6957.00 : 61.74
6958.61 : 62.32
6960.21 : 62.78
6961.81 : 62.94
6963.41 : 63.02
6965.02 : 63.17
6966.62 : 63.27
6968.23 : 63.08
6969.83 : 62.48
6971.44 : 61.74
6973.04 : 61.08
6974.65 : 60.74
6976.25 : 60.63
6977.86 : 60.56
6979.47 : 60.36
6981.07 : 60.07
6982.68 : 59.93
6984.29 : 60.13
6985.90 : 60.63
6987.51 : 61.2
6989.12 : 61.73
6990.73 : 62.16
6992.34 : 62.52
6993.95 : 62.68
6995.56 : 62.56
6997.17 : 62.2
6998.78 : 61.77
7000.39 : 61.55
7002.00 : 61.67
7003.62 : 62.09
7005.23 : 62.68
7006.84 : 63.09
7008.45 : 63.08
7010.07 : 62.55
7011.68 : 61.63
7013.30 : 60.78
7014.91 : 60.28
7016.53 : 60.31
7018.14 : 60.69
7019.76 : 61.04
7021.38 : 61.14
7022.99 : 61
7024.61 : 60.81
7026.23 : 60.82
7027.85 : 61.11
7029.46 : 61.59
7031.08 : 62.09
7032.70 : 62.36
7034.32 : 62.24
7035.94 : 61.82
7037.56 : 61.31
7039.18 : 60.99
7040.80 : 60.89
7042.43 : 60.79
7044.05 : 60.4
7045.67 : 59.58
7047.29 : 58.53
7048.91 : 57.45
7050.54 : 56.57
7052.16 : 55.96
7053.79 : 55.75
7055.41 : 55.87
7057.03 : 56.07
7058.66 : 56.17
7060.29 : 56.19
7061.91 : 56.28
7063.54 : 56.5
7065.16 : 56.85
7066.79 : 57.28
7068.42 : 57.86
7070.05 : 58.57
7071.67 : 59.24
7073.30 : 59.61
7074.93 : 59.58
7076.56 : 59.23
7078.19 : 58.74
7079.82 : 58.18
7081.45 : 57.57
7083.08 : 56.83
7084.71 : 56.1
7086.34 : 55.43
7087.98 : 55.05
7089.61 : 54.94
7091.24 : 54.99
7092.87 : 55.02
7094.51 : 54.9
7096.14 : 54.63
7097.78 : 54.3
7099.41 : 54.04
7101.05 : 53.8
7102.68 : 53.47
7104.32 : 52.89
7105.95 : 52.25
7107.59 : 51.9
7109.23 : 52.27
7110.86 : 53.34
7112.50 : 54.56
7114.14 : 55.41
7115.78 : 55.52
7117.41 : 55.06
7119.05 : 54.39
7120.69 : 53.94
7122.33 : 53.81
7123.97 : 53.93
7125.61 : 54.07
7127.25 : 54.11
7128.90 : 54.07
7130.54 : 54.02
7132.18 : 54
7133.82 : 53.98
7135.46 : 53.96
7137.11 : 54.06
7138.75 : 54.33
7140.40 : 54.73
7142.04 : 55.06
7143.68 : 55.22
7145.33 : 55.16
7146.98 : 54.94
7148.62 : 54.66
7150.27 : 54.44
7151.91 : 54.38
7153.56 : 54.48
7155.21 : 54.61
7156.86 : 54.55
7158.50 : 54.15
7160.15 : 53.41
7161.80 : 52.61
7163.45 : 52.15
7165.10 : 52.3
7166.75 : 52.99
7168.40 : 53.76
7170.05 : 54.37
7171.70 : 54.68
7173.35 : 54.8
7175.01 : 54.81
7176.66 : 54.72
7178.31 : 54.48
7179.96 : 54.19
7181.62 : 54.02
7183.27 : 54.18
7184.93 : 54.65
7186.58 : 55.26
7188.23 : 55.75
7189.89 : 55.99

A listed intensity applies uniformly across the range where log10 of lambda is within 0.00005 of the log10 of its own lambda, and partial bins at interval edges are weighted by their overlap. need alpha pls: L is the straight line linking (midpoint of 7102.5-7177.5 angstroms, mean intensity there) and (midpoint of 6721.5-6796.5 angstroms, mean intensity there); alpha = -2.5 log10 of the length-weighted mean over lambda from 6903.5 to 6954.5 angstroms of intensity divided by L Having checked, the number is -0.069 mag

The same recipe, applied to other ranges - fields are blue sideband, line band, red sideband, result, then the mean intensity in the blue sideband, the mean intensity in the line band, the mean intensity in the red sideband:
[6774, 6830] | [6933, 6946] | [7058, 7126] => -0.08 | 60.3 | 62.7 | 55.6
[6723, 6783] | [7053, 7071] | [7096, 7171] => -0.03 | 60.3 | 56.7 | 54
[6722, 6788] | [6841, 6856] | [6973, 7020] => 0.04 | 60.1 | 58.6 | 61.4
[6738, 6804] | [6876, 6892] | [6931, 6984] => 0.03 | 60.2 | 59.8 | 62.1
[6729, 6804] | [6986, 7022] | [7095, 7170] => -0.10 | 60.3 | 61.8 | 54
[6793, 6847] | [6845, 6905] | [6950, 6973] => 0.02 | 60.7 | 60.3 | 62.4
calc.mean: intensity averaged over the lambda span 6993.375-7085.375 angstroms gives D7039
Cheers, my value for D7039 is 59.8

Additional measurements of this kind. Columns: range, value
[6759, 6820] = 60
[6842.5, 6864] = 58.8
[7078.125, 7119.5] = 54.8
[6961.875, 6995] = 61.6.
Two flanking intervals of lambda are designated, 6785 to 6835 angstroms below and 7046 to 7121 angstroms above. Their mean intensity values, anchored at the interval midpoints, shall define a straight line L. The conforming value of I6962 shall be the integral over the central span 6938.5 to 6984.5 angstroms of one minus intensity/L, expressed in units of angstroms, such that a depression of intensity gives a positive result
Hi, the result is -3.14 angstroms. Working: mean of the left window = 61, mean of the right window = 55.9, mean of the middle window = 62.1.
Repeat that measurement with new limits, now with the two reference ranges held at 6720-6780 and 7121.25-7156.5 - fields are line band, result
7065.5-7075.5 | -0.57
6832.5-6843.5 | -0.03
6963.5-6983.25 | -1.58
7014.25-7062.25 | -3.11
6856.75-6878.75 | -0.60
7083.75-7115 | 0.45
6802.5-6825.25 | -0.56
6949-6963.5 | -1.29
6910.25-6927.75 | -0.43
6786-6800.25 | -0.19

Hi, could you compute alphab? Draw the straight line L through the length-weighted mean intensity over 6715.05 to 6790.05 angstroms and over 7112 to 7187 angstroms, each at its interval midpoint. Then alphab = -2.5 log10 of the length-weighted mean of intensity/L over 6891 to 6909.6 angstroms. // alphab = -0.07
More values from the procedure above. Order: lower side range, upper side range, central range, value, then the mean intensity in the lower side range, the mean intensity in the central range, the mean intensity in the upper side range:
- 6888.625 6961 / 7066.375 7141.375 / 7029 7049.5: -0.06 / 61.4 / 60.8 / 55.2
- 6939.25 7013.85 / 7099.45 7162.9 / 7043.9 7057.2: 0.02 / 62.1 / 57.3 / 54.1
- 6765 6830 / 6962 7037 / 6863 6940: 0.00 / 60.1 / 60.6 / 61.6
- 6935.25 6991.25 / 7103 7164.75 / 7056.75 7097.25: 0.00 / 62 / 56.9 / 54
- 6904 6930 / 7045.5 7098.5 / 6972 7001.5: -0.05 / 59.8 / 61.3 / 56.8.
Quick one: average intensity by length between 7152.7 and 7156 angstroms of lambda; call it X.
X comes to 54.4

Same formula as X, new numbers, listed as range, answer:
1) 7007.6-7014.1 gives 62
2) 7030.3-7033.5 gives 62.2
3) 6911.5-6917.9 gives 60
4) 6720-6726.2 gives 59.8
